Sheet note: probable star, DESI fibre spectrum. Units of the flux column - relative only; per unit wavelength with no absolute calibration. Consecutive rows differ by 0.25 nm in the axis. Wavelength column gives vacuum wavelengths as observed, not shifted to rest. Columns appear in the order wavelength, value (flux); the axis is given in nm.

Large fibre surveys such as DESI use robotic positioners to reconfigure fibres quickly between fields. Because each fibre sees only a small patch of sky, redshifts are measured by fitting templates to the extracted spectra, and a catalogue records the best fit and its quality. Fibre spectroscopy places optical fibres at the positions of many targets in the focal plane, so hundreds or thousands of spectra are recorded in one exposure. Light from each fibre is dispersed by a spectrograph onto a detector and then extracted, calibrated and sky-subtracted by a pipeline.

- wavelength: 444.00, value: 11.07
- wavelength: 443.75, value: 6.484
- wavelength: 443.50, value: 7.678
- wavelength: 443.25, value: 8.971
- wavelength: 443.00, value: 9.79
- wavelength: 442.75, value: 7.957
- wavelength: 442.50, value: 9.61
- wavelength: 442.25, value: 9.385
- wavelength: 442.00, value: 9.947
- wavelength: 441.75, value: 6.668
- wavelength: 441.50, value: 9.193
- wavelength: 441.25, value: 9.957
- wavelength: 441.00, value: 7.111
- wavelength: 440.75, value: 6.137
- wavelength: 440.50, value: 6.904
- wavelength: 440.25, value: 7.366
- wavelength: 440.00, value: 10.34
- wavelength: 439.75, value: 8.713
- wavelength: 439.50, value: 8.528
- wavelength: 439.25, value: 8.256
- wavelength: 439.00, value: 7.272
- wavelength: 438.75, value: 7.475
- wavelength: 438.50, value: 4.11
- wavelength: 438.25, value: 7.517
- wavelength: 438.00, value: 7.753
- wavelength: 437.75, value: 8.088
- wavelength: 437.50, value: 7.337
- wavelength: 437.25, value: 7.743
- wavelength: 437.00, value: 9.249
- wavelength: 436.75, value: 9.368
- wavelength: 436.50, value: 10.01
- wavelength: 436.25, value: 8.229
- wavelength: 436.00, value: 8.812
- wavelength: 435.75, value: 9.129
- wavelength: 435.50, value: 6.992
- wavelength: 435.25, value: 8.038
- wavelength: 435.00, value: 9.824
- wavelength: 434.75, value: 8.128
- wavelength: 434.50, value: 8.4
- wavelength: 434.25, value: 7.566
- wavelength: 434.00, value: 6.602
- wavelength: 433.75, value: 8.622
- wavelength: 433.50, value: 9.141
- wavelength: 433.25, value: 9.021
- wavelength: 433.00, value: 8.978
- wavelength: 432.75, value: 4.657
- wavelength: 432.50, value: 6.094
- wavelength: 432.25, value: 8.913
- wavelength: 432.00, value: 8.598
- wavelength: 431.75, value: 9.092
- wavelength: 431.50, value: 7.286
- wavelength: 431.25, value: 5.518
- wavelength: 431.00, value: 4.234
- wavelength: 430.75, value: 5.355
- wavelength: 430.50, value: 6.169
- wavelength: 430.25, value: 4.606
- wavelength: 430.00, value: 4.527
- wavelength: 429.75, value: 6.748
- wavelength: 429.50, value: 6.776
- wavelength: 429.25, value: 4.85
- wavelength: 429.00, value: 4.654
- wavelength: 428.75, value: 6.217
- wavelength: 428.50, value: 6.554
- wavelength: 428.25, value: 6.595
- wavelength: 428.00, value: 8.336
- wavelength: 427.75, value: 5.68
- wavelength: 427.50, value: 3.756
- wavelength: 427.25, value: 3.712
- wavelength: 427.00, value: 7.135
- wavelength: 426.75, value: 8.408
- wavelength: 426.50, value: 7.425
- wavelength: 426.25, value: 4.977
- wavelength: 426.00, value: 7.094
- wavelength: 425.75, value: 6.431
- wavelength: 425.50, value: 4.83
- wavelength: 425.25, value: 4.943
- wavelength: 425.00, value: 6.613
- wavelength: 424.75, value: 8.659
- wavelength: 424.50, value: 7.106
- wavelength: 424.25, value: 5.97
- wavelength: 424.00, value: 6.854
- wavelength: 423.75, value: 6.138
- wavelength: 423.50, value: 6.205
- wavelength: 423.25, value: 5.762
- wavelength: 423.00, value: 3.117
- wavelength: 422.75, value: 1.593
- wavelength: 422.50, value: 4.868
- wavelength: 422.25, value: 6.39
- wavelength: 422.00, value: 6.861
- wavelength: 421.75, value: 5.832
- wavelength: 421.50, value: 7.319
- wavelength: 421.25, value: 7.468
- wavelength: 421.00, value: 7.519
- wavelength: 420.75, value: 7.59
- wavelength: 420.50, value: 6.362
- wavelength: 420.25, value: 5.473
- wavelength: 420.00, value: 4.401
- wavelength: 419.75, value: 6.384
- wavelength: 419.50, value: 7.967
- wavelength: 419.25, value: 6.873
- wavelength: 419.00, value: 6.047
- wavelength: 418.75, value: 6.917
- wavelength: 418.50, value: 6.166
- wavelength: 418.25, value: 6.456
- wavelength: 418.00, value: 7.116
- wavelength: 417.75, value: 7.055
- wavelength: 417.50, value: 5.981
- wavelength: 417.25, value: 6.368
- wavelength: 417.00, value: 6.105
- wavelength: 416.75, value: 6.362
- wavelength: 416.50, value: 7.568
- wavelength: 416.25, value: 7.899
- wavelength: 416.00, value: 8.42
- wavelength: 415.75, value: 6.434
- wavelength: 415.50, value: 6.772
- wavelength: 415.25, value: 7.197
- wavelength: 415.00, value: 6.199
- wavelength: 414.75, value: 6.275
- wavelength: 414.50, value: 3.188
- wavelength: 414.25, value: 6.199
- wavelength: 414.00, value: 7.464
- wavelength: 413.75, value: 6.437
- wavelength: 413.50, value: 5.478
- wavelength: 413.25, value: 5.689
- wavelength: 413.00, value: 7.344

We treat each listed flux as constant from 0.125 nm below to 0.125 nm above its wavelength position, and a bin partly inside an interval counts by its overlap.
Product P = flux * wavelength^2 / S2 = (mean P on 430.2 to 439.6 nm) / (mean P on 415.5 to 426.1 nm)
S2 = 1.29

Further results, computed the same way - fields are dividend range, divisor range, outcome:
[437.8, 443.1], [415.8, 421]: 1.34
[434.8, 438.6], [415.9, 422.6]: 1.33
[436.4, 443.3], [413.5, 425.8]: 1.43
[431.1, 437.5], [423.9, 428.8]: 1.33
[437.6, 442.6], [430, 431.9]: 1.40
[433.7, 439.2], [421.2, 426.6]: 1.42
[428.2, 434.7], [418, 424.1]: 1.16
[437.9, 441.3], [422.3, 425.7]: 1.46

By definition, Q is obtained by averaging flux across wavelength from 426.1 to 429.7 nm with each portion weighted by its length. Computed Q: 6.1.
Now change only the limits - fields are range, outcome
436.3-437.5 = 8.86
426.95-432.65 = 6.13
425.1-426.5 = 5.83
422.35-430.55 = 5.86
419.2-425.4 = 6.16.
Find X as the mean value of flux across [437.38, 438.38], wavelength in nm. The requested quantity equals 7.66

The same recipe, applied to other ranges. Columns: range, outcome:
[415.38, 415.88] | 6.62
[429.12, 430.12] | 5.73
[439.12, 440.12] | 8.94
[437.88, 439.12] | 6.82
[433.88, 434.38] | 7.1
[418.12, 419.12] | 6.4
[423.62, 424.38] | 6.33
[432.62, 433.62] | 7.93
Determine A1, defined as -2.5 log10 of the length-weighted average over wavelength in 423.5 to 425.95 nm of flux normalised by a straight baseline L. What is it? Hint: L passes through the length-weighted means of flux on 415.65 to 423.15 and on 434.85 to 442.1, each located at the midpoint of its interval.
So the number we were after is 0.07 mag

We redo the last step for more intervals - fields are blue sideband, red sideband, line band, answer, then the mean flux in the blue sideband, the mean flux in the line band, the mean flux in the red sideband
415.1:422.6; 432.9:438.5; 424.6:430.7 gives 0.231 mag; 6.68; 6.07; 8.29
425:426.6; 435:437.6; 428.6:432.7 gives 0.162 mag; 5.98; 6.2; 8.57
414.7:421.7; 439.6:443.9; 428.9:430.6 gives 0.347 mag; 6.73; 5.48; 8.38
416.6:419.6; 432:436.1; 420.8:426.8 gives 0.157 mag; 6.61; 6.17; 8.07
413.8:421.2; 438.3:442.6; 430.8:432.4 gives 0.047 mag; 6.59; 7.17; 8.04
